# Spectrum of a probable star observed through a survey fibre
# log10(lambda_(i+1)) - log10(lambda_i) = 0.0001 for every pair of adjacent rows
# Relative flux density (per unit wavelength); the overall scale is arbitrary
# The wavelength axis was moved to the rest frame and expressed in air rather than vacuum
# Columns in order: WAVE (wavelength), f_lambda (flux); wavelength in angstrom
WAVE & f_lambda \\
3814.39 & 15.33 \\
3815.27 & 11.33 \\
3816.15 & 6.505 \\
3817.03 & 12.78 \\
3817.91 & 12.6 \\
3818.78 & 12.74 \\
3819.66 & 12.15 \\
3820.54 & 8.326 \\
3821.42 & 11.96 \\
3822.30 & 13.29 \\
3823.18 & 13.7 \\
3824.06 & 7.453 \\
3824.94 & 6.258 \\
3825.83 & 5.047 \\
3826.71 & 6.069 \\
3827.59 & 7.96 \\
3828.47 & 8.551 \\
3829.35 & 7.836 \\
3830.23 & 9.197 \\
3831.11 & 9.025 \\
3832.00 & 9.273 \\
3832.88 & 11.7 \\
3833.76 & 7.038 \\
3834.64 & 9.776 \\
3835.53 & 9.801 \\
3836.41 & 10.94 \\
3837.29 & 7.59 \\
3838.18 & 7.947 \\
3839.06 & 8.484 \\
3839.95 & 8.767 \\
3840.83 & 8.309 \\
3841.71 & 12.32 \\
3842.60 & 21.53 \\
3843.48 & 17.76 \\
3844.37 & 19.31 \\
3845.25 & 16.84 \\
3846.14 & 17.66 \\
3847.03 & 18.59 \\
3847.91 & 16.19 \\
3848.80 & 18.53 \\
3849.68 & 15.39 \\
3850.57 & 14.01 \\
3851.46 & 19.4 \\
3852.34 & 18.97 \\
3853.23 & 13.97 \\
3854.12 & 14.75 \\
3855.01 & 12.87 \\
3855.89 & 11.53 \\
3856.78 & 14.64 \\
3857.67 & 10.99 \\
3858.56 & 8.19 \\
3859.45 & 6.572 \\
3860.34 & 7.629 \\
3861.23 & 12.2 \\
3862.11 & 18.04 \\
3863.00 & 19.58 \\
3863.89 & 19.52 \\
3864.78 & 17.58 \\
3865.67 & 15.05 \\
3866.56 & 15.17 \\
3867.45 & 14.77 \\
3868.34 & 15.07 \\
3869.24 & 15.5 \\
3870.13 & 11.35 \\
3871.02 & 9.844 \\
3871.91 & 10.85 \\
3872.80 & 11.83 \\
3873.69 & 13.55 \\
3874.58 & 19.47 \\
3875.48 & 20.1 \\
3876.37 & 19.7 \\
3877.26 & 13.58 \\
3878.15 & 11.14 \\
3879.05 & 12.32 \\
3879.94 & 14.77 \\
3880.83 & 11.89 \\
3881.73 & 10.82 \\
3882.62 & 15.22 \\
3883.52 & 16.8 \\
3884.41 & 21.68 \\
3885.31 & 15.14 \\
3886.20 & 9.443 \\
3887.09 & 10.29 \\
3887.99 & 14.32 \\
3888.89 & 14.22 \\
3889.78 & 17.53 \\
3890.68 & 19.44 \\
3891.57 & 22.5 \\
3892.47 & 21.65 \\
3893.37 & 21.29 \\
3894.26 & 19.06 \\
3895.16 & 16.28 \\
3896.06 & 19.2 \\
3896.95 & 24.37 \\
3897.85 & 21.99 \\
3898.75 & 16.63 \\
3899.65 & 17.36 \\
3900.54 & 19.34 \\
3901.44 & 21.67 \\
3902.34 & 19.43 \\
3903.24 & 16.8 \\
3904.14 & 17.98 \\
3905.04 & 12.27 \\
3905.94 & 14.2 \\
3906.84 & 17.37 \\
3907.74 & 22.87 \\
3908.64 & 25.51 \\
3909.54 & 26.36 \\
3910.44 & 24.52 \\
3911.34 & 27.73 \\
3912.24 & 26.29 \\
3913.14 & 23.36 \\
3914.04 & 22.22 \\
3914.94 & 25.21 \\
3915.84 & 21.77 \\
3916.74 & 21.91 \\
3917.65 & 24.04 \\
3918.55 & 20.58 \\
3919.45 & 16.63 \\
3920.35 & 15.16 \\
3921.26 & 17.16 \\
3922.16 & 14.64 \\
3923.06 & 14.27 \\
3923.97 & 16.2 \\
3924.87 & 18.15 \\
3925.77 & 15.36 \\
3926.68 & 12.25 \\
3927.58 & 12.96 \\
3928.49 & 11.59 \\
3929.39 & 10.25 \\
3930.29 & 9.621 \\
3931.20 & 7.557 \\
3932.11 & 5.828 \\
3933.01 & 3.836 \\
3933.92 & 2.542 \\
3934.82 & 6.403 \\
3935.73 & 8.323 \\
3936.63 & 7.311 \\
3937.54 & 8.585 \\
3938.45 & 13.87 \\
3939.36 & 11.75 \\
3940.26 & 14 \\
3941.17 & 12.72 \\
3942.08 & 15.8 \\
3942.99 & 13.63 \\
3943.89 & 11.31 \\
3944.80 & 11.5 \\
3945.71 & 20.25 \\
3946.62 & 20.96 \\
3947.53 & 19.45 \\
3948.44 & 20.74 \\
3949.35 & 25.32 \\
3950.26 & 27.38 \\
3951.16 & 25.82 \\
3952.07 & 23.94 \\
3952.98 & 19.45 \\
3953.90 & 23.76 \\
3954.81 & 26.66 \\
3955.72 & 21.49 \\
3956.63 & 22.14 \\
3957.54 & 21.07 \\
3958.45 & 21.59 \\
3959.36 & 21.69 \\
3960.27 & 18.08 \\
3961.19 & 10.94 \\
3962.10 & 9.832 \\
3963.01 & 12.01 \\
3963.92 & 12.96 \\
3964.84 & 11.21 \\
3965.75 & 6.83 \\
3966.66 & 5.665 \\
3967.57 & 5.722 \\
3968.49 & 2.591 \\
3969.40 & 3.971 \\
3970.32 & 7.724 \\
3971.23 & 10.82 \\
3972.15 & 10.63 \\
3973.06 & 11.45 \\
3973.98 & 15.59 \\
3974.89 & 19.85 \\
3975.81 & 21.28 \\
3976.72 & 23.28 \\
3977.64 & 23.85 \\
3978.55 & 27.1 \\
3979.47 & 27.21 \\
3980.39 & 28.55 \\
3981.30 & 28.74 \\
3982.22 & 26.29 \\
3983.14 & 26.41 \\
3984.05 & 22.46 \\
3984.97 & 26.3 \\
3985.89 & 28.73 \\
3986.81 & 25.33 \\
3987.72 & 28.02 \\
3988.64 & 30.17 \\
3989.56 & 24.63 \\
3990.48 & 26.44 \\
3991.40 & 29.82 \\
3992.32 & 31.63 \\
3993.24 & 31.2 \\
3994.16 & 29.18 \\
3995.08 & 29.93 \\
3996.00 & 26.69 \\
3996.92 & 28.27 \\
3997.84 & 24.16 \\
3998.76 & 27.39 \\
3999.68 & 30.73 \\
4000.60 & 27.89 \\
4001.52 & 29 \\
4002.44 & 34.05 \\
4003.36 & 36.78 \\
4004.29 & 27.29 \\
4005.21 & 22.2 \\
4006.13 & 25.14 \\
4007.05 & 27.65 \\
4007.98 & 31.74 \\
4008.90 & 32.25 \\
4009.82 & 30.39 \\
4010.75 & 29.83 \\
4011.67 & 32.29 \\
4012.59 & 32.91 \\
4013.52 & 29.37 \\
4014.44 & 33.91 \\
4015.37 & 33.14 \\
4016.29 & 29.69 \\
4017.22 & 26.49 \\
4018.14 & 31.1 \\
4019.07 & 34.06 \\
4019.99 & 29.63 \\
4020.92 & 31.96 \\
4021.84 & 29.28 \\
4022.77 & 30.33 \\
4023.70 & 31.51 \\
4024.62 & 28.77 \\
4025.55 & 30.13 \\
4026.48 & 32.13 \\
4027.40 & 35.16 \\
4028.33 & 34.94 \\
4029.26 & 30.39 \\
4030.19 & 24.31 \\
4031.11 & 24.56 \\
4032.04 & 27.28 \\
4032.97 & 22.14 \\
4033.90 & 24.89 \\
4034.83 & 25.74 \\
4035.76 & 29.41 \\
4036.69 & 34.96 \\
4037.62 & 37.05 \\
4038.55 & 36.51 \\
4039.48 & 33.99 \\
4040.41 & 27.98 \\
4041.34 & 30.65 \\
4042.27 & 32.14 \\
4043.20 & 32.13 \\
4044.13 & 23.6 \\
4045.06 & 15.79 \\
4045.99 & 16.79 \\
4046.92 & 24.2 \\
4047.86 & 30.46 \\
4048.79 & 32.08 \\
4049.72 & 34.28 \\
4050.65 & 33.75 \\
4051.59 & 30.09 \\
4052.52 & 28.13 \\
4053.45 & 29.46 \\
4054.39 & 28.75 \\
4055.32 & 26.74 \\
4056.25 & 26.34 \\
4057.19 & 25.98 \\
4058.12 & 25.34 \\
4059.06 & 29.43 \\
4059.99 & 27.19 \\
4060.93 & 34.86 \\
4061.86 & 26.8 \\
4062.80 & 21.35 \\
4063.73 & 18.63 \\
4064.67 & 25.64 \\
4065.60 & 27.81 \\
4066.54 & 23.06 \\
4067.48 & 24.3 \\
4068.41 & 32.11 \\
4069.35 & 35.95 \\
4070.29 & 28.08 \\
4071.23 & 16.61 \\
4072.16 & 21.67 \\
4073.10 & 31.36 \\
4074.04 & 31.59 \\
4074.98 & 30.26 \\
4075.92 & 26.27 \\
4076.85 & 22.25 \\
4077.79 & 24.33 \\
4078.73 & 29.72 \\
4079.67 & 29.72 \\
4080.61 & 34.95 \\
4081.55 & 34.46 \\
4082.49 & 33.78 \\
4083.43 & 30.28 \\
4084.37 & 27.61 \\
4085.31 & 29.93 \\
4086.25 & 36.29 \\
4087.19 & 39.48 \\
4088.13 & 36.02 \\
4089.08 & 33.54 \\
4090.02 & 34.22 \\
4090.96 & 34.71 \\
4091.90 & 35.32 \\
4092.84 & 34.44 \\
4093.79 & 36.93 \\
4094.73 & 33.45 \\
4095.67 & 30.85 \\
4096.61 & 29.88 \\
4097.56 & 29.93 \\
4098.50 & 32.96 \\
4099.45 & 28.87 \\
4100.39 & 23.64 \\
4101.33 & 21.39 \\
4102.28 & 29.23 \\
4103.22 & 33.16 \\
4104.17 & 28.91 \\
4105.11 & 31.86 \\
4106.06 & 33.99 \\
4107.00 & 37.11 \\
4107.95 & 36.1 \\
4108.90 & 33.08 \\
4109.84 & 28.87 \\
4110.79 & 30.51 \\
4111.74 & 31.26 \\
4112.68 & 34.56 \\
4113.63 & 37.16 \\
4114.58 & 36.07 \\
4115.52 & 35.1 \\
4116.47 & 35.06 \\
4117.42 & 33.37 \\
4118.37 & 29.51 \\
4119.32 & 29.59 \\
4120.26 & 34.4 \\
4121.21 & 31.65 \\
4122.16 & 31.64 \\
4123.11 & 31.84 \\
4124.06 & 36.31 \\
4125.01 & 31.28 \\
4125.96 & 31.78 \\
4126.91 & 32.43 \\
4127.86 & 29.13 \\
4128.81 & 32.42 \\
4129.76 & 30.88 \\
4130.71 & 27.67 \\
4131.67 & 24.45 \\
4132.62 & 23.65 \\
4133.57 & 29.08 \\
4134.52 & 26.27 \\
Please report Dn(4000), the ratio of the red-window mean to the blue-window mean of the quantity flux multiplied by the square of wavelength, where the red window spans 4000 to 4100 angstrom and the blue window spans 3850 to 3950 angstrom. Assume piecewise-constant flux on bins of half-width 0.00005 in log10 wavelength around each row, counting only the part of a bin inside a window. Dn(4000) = 2.02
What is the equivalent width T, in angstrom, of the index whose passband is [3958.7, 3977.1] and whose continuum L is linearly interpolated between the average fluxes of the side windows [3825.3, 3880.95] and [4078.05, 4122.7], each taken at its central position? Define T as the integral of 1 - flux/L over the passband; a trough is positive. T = 8.26 angstrom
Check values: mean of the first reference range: 13.1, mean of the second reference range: 32.4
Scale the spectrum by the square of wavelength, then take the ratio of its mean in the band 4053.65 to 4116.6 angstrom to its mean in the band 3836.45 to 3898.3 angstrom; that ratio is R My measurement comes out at 2.23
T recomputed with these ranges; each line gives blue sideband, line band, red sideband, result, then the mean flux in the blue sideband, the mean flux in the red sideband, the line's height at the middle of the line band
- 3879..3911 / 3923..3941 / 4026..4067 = 8.8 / 18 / 28.2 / 20.5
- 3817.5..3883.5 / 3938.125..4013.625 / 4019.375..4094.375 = 3.9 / 12.8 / 29.4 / 22.9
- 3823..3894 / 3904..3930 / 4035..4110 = -1.5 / 13.5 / 29.8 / 18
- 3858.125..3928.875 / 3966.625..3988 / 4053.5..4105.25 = 3.3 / 17.1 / 29.4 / 22.6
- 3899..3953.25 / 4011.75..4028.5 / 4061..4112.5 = -4.5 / 16.8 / 30.2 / 24.6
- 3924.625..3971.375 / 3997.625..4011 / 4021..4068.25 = -4.1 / 14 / 28.4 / 22.4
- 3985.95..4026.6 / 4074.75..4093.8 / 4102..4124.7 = 0.0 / 29.6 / 33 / 32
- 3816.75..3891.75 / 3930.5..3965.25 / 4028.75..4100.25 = 8.4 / 13.2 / 29.2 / 20.3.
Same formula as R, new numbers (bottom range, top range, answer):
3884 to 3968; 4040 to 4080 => 1.73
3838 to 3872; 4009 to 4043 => 2.33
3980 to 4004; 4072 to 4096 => 1.17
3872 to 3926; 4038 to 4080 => 1.65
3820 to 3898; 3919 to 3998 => 1.36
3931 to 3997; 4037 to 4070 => 1.60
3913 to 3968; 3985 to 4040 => 1.98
